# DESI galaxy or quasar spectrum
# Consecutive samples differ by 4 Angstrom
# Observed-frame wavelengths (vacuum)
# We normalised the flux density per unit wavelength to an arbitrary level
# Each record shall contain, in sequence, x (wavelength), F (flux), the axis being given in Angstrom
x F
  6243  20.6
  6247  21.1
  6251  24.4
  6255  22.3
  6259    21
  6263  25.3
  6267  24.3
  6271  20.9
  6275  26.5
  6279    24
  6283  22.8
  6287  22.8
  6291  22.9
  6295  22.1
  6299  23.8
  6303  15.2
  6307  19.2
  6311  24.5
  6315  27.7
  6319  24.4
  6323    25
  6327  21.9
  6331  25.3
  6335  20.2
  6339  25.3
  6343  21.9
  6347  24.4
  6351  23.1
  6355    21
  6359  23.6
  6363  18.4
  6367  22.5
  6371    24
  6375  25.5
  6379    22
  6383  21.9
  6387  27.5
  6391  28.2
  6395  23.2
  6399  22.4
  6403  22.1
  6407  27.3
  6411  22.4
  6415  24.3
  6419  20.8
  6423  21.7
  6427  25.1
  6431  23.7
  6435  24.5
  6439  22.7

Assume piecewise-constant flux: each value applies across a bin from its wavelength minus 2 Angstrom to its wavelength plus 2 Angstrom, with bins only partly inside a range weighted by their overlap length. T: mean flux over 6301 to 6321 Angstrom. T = 22.2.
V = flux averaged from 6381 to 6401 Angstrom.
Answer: 24.6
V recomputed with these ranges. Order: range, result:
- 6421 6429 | 23.4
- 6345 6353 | 23.8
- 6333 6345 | 22.5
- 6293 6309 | 20.1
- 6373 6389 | 24.2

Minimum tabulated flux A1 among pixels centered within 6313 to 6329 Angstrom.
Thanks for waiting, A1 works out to 21.9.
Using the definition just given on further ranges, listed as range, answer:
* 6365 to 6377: 22.5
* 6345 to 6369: 18.4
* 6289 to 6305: 15.2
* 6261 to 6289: 20.9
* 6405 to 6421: 20.8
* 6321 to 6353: 20.2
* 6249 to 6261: 21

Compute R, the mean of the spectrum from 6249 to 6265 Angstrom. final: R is 23.2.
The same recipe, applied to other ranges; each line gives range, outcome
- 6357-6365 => 21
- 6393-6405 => 22.6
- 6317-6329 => 23.8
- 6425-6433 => 24.4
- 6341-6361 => 22.8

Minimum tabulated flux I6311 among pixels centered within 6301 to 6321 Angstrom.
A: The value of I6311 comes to 15.2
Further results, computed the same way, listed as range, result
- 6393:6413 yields 22.1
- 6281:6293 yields 22.8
